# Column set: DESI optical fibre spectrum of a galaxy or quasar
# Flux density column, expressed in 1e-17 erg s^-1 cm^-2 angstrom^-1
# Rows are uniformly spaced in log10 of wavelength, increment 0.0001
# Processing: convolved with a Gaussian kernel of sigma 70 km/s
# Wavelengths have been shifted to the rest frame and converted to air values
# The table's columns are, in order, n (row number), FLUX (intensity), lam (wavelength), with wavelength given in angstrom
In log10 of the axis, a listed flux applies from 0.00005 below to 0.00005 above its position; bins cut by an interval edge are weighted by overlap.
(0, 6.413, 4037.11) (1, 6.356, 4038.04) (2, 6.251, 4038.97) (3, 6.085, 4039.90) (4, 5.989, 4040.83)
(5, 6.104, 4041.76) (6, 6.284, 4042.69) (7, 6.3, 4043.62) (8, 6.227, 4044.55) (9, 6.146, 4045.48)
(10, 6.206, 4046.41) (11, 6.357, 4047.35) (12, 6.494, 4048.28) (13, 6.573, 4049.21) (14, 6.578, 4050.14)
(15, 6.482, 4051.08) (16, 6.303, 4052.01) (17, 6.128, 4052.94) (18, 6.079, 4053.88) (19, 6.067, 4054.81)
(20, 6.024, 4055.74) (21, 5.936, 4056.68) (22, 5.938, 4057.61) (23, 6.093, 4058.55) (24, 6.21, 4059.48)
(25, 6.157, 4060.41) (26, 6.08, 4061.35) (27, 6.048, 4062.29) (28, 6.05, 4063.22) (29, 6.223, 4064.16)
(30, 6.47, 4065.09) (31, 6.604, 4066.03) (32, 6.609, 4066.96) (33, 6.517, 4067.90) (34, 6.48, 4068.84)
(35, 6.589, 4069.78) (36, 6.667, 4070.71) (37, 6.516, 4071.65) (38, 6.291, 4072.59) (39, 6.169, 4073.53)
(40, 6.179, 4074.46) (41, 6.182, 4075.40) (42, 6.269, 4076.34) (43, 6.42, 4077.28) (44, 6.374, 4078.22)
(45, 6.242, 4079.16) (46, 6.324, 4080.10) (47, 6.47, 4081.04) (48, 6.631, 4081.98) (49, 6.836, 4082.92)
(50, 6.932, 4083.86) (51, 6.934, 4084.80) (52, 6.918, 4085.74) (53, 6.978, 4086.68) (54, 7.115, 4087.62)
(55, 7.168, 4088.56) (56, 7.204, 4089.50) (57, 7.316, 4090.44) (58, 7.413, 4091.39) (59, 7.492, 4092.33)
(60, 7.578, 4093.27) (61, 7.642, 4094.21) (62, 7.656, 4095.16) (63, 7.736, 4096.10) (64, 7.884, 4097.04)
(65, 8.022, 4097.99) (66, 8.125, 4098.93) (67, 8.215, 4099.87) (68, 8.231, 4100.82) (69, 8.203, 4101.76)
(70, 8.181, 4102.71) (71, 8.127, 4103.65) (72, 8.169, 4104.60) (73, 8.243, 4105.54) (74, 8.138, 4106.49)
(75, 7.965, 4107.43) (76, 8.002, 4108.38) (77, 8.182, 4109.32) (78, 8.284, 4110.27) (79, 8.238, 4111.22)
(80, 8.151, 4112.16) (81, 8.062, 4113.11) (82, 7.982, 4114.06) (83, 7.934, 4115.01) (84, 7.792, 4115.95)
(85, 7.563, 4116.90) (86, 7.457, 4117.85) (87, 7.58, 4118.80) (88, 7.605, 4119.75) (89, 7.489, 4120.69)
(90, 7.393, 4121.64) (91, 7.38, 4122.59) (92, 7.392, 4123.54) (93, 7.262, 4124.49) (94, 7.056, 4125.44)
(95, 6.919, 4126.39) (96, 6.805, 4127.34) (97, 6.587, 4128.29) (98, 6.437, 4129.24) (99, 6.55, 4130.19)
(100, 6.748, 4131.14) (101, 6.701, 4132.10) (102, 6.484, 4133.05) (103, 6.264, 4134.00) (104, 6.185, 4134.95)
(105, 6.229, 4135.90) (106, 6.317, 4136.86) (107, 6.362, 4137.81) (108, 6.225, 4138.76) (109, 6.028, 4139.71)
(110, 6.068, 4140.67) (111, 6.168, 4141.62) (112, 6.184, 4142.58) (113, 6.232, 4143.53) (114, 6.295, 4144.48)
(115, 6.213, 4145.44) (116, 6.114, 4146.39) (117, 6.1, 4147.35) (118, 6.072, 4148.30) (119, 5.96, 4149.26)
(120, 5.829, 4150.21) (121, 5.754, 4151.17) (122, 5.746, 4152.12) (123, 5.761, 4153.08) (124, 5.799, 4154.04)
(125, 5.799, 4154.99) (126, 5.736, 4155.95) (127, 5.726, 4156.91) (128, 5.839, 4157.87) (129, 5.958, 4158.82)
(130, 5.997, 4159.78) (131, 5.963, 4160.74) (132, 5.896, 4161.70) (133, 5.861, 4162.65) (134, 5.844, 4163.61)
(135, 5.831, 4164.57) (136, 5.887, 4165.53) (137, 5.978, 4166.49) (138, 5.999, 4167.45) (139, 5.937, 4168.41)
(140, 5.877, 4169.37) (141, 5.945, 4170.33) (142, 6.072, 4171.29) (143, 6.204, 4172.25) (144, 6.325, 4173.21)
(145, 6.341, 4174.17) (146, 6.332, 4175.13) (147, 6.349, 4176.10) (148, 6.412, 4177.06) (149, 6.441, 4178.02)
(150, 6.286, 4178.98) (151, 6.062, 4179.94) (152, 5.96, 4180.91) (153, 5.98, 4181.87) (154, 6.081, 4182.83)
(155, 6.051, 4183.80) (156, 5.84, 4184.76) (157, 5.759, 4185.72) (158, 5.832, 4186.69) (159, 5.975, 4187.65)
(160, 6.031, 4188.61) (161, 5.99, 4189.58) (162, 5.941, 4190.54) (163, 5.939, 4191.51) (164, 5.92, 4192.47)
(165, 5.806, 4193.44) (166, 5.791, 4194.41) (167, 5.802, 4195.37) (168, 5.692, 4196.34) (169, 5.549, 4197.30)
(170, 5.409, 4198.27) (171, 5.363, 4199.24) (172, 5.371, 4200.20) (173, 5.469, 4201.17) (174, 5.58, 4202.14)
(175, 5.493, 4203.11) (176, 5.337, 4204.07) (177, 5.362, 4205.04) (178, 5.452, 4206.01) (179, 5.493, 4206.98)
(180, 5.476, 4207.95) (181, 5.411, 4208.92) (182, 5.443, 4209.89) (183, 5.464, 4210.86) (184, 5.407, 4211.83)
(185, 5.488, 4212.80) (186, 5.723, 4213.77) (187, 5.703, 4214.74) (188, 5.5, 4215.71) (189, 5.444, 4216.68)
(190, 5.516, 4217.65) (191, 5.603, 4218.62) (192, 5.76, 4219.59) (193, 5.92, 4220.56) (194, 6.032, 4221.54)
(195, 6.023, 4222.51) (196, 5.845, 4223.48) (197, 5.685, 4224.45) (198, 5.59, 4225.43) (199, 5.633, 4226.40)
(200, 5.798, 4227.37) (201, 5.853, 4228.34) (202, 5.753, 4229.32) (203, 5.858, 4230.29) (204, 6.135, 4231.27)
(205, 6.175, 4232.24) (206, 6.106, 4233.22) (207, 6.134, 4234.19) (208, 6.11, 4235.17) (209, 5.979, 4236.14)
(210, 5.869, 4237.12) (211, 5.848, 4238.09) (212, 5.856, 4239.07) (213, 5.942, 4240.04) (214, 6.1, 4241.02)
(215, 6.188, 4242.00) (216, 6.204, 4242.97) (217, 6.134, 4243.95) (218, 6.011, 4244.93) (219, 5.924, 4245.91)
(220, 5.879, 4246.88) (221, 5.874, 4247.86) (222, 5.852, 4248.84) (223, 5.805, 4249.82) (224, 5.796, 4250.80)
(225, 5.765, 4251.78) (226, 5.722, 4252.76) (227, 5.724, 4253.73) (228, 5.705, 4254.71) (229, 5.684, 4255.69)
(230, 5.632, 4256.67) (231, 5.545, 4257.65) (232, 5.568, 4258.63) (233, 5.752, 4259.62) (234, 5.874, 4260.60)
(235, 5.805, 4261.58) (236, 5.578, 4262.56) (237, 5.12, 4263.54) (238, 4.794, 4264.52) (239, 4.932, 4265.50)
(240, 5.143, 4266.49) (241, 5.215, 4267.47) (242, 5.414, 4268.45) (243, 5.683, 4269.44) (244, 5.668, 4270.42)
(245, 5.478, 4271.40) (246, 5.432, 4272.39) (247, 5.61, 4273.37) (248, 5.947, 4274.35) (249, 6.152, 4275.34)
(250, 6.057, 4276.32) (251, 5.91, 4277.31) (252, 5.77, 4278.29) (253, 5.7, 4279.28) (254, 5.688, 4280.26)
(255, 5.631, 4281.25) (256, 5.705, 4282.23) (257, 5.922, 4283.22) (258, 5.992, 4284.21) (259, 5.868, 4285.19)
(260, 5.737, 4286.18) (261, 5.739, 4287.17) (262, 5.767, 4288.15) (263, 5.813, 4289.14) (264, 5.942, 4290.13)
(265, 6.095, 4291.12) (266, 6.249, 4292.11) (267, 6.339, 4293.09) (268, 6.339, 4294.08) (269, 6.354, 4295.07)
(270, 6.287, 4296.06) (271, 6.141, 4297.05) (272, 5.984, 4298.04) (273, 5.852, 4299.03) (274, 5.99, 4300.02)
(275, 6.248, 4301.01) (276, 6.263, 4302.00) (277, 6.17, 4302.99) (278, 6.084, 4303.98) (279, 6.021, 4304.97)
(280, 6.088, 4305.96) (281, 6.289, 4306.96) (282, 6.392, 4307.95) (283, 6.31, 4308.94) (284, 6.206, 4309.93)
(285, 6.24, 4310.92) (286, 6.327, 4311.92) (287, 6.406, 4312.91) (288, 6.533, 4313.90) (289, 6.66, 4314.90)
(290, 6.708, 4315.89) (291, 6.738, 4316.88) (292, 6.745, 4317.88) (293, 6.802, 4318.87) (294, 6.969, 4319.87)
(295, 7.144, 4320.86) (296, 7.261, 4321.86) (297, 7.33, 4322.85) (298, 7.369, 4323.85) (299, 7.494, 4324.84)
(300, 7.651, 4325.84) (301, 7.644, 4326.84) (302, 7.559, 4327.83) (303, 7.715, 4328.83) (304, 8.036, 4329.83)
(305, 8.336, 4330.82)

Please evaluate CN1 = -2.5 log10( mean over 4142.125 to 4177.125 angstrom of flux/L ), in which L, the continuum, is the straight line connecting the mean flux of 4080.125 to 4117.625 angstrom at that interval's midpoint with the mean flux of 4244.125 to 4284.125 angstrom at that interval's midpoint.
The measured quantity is 0.16 mag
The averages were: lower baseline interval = 7.67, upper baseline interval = 5.67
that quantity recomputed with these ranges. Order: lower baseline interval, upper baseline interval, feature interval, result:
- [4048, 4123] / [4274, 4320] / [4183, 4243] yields 0.134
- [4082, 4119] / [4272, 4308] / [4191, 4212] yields 0.221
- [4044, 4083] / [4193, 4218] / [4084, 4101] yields -0.218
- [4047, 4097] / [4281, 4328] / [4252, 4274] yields 0.169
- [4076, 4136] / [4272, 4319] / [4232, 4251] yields 0.083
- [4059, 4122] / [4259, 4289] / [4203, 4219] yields 0.128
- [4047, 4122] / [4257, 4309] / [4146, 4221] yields 0.111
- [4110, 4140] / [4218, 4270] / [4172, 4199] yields 0.076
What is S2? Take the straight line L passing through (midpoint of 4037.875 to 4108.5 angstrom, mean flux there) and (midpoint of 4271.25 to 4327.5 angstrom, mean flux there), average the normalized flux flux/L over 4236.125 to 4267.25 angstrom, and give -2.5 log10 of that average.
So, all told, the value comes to 0.12 mag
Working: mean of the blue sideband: 6.79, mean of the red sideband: 6.28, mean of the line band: 5.73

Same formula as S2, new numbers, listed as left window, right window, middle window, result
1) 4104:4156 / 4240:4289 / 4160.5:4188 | 0.078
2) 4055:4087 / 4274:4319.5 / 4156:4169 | 0.070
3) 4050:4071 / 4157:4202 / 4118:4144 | -0.107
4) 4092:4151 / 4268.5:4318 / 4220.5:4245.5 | 0.088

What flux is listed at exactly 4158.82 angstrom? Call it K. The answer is 5.958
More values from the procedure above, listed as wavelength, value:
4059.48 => 6.21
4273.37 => 5.61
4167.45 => 5.999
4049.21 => 6.573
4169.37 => 5.877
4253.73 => 5.724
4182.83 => 6.081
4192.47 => 5.92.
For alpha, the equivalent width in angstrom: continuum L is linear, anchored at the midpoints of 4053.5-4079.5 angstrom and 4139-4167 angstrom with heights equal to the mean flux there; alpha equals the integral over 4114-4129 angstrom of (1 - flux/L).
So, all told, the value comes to -3.2 angstrom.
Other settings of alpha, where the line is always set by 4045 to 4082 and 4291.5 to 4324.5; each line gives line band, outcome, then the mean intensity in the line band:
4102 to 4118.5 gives -4.4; 8.02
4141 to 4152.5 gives 0.5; 6.06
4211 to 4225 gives 1.6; 5.68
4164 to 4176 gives 0.6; 6.06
